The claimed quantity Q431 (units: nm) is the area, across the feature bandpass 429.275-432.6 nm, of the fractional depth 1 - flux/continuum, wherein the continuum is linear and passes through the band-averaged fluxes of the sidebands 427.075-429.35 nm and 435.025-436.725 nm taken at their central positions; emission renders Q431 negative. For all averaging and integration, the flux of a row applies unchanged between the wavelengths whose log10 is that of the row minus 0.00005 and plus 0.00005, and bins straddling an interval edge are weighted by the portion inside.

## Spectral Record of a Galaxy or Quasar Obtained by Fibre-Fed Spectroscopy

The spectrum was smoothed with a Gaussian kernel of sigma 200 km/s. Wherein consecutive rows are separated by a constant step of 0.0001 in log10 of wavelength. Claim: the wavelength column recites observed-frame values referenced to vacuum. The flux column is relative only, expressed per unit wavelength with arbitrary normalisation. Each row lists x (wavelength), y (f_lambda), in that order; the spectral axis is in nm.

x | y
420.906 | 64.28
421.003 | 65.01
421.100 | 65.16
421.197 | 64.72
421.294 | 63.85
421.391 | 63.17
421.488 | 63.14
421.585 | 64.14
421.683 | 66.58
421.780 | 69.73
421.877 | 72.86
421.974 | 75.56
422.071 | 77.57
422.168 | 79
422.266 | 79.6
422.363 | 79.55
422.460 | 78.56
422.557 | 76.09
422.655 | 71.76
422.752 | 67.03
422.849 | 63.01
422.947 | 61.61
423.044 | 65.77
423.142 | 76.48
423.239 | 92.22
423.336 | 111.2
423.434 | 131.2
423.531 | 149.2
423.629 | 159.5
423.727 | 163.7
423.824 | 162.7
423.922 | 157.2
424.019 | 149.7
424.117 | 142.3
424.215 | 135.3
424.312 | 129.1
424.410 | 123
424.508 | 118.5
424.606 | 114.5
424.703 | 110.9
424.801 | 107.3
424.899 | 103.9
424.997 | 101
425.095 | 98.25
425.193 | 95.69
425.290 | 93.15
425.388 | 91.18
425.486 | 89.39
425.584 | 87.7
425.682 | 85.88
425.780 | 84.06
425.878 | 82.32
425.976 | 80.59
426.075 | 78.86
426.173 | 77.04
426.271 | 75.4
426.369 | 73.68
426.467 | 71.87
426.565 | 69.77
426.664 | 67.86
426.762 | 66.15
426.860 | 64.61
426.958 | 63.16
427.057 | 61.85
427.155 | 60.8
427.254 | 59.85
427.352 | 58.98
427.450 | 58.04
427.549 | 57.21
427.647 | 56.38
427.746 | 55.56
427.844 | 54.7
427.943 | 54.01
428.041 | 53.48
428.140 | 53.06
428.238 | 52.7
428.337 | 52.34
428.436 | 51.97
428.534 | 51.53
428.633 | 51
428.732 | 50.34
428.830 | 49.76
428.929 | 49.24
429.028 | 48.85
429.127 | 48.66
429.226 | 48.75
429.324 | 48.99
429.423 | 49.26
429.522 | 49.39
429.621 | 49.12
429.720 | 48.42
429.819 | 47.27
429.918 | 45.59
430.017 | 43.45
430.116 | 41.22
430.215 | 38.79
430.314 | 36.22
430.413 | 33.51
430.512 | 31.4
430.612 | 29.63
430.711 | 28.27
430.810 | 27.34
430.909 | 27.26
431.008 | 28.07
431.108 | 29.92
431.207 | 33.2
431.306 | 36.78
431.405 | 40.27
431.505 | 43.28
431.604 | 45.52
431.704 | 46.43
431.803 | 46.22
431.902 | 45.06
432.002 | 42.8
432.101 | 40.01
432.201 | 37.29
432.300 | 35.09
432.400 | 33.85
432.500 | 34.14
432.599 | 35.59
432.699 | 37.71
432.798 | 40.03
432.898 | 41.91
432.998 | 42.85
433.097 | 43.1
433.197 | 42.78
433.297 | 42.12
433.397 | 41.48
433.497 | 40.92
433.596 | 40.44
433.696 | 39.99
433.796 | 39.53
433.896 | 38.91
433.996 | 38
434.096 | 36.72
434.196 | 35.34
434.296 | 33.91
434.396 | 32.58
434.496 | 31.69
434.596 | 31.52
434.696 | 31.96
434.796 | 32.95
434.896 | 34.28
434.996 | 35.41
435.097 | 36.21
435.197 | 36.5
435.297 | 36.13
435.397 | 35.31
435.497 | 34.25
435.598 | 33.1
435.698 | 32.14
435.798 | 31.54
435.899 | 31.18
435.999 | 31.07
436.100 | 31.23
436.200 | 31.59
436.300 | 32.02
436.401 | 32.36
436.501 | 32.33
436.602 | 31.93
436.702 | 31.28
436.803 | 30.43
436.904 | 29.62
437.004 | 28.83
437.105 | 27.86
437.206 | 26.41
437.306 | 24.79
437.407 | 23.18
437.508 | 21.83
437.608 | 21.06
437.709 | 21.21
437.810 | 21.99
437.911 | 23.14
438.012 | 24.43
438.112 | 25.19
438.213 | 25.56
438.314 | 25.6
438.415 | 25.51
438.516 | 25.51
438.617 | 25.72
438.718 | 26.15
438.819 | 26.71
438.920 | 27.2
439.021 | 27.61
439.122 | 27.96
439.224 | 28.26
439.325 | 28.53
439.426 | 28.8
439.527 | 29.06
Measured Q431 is 0.51 nm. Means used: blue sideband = 53.5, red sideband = 33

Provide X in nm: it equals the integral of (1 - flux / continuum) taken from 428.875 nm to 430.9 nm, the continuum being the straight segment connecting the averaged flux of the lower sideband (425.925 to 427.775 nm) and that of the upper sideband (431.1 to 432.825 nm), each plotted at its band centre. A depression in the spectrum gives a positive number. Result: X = 0.35 nm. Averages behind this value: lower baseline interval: 66.3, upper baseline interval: 39.3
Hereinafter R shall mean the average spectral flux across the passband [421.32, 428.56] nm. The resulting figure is 85.2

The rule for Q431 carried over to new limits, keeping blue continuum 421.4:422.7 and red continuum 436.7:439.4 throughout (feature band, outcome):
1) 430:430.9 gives 0.27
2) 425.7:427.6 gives -0.31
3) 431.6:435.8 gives 0.10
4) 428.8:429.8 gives 0.05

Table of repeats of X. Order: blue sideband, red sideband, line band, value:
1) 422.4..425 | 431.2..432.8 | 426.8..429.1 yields 0.61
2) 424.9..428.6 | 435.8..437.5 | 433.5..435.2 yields 0.14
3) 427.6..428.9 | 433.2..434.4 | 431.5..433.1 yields 0.08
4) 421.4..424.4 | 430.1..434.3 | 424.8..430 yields 0.38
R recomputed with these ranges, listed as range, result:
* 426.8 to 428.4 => 57.3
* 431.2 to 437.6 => 35.4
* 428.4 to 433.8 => 41.3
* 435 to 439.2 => 28.7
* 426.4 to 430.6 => 52.4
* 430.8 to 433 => 37.9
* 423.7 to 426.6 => 105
